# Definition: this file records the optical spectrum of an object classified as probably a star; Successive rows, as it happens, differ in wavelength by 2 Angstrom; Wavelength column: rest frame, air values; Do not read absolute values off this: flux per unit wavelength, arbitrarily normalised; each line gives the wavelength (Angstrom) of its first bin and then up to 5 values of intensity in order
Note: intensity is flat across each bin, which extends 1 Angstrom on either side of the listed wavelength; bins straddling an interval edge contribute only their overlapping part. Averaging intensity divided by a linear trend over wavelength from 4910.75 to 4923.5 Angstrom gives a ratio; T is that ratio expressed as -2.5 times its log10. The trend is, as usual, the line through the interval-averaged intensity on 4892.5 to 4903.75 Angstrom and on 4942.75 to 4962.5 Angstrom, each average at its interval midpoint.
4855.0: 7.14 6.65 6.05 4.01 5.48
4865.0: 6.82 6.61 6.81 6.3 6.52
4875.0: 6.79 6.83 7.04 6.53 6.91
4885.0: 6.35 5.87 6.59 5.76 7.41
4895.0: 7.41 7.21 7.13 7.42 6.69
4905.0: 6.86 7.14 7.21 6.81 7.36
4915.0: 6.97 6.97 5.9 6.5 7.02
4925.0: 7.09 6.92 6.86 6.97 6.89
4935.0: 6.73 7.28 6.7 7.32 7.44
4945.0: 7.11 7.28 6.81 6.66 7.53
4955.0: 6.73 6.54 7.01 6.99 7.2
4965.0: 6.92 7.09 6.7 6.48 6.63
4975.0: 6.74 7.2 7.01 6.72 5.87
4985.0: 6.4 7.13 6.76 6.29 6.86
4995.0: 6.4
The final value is 0.06 mag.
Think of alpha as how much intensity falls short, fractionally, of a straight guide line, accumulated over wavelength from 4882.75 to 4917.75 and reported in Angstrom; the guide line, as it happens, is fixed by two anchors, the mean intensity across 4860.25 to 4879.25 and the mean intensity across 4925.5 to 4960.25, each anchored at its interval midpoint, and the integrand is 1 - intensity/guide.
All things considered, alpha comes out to -1.54 Angstrom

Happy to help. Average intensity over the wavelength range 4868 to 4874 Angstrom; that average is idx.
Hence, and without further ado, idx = 6.54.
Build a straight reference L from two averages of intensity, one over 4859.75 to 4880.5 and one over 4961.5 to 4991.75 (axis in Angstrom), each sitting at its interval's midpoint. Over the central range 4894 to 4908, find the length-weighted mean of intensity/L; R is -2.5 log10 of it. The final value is -0.11 mag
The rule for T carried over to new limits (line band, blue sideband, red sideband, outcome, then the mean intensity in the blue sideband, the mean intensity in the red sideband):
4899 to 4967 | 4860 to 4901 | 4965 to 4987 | -0.05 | 6.54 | 6.71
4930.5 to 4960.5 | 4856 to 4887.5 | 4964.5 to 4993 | -0.06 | 6.36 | 6.71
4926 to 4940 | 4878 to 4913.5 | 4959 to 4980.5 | 0.00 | 6.87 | 6.9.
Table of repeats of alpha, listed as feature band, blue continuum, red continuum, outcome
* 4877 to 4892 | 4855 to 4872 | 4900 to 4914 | 0.3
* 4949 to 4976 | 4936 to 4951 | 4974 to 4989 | 0.2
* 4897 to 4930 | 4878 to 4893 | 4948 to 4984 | -1.6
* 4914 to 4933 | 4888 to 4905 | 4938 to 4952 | 0.5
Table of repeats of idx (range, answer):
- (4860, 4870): 5.95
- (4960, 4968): 7.05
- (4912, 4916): 7.17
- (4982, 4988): 6.47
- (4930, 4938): 6.97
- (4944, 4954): 7.08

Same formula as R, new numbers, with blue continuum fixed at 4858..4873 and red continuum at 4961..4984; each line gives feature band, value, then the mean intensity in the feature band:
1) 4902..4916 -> -0.11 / 7.01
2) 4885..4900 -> -0.08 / 6.74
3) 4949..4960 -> -0.04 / 6.89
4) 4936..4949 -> -0.09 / 7.16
